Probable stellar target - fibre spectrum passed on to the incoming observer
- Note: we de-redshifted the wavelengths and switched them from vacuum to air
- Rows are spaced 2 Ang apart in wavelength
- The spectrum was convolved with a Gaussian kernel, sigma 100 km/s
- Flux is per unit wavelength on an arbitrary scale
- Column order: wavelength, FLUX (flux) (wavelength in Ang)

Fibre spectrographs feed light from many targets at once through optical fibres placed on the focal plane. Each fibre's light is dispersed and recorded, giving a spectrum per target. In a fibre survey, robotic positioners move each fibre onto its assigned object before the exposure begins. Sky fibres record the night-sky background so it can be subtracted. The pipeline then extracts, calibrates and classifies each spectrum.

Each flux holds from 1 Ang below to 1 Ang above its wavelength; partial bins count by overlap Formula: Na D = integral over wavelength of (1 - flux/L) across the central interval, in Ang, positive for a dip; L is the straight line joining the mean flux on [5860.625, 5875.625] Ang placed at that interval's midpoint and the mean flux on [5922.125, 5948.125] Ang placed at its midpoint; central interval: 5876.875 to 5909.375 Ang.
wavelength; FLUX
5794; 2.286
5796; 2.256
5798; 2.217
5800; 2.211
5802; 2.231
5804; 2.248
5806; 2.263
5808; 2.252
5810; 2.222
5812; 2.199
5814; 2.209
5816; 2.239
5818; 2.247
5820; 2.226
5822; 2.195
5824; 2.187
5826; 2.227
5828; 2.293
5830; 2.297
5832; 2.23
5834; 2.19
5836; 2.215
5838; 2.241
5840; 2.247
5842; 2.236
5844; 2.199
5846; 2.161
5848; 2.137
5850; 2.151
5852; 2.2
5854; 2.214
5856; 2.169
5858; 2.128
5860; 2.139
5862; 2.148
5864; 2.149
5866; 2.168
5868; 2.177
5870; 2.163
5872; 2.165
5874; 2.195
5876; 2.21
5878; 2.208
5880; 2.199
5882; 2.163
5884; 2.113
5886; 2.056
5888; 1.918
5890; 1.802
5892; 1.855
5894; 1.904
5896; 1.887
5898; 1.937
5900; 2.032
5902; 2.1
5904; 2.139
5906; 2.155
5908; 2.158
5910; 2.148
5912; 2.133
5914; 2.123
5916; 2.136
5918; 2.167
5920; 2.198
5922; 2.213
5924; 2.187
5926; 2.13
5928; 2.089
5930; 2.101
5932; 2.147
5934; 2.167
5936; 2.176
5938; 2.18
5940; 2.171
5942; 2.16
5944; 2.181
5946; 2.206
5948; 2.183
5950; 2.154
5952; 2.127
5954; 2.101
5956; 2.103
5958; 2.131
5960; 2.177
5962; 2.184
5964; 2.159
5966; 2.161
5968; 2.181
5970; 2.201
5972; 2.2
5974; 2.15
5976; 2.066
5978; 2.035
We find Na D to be 1.9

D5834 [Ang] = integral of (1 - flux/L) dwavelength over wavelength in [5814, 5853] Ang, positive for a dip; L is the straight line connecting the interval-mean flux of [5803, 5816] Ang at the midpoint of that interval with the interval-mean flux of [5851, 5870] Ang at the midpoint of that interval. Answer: -0.3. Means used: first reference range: 2.23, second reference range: 2.17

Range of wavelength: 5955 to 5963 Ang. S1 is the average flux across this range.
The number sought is 2.15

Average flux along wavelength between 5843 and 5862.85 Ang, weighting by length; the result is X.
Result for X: 2.16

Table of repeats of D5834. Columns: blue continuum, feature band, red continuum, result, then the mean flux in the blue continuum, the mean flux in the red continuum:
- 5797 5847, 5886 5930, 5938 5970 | 2.3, 2.23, 2.16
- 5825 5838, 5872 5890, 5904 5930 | 0.6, 2.24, 2.15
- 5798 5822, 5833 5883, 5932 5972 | 0.6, 2.23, 2.16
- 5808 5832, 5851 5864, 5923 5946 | 0.2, 2.23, 2.16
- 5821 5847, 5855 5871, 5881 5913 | -0.1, 2.22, 2.03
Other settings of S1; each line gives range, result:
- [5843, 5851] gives 2.16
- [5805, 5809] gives 2.26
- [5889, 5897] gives 1.86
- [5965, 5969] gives 2.17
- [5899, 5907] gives 2.11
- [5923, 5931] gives 2.13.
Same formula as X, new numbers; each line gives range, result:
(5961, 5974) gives 2.18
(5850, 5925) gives 2.11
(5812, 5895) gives 2.16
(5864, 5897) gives 2.08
